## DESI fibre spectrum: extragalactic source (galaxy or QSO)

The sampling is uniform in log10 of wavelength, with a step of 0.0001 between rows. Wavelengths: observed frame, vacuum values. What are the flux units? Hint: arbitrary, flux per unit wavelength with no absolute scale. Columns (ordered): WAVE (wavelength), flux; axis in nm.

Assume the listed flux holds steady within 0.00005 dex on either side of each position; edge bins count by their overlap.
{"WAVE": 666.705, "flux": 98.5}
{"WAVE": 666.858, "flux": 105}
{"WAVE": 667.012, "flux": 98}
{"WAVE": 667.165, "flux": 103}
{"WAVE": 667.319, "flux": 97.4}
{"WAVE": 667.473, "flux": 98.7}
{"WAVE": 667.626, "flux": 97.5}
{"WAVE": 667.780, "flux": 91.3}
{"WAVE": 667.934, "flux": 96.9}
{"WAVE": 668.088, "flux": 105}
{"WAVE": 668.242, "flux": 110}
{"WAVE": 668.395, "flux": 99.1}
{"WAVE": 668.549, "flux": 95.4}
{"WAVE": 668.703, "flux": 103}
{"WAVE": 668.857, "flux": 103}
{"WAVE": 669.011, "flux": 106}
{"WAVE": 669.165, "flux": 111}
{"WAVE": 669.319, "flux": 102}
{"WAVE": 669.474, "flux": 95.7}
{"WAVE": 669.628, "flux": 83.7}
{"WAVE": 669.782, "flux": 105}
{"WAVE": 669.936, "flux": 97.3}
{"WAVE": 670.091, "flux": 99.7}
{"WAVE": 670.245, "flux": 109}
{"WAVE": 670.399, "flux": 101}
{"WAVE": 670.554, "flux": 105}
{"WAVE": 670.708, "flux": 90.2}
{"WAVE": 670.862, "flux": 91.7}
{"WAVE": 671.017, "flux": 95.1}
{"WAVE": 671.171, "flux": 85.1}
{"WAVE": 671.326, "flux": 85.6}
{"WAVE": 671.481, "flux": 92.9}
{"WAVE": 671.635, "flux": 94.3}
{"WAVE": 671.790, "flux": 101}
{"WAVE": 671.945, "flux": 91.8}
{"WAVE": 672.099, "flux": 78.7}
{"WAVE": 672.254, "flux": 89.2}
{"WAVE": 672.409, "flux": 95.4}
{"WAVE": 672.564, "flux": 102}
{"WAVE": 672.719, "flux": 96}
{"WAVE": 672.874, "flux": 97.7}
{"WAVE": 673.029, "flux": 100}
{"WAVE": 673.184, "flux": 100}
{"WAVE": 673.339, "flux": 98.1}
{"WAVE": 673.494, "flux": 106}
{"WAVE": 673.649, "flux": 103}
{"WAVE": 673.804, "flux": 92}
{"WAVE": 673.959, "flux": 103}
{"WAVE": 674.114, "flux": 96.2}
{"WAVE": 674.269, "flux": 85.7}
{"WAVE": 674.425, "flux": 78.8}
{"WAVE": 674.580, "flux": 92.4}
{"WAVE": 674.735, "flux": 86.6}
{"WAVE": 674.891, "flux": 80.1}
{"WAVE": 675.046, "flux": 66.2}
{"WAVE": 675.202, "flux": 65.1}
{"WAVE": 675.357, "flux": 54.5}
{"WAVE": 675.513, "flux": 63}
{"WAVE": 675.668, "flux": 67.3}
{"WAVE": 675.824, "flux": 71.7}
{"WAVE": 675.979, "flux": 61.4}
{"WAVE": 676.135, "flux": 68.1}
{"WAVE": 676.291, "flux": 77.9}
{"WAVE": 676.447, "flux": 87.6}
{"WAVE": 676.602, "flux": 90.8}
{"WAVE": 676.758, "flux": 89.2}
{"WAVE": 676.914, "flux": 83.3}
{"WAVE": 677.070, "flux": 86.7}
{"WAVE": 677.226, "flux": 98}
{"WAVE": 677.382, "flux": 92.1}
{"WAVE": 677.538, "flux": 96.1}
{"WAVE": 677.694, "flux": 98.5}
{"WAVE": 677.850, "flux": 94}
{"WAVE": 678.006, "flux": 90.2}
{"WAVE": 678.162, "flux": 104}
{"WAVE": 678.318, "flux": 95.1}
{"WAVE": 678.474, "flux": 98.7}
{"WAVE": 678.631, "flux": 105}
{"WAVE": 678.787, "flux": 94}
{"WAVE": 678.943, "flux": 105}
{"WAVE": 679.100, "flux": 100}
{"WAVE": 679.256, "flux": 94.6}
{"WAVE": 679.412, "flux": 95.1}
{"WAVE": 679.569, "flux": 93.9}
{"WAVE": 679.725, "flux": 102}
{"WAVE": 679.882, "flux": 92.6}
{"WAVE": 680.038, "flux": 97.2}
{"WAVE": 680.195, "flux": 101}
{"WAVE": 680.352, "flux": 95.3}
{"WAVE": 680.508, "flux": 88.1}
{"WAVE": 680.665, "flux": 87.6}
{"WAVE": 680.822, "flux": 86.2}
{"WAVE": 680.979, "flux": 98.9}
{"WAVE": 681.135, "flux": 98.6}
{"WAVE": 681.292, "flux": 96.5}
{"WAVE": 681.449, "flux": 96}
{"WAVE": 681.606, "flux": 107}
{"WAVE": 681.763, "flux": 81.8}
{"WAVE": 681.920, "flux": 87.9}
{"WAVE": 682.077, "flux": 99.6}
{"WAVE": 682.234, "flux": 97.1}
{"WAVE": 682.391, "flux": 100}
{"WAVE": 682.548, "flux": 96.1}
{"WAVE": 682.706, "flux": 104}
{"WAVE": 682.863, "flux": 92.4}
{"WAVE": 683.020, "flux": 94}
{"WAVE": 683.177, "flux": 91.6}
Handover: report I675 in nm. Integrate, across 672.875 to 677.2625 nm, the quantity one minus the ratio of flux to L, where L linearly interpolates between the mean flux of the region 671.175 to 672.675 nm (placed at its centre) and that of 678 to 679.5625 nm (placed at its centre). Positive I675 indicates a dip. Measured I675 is 0.49 nm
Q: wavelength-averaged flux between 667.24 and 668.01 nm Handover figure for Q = 96.3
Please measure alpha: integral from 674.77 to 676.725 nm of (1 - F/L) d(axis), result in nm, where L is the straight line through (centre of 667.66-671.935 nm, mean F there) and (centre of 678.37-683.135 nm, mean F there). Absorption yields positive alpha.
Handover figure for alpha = 0.51 nm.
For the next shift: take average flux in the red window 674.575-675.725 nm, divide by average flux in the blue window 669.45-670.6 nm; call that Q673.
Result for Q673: 0.7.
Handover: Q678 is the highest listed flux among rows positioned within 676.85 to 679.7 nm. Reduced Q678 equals 105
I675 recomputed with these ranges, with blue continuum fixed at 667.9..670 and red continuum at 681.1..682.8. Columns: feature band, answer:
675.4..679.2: 0.39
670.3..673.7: 0.15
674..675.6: 0.35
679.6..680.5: 0.01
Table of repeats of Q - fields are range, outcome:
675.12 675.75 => 62.5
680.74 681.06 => 92.7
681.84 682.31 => 94.8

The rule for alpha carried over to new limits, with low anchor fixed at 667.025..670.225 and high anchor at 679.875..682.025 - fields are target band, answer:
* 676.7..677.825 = 0.044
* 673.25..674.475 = 0.023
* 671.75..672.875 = 0.055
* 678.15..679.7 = -0.055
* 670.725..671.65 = 0.078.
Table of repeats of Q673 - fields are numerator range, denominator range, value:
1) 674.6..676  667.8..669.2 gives 0.68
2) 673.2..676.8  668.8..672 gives 0.84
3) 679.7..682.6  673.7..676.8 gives 1.20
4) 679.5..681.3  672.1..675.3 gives 1.04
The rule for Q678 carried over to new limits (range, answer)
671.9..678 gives 106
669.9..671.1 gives 109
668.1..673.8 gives 111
